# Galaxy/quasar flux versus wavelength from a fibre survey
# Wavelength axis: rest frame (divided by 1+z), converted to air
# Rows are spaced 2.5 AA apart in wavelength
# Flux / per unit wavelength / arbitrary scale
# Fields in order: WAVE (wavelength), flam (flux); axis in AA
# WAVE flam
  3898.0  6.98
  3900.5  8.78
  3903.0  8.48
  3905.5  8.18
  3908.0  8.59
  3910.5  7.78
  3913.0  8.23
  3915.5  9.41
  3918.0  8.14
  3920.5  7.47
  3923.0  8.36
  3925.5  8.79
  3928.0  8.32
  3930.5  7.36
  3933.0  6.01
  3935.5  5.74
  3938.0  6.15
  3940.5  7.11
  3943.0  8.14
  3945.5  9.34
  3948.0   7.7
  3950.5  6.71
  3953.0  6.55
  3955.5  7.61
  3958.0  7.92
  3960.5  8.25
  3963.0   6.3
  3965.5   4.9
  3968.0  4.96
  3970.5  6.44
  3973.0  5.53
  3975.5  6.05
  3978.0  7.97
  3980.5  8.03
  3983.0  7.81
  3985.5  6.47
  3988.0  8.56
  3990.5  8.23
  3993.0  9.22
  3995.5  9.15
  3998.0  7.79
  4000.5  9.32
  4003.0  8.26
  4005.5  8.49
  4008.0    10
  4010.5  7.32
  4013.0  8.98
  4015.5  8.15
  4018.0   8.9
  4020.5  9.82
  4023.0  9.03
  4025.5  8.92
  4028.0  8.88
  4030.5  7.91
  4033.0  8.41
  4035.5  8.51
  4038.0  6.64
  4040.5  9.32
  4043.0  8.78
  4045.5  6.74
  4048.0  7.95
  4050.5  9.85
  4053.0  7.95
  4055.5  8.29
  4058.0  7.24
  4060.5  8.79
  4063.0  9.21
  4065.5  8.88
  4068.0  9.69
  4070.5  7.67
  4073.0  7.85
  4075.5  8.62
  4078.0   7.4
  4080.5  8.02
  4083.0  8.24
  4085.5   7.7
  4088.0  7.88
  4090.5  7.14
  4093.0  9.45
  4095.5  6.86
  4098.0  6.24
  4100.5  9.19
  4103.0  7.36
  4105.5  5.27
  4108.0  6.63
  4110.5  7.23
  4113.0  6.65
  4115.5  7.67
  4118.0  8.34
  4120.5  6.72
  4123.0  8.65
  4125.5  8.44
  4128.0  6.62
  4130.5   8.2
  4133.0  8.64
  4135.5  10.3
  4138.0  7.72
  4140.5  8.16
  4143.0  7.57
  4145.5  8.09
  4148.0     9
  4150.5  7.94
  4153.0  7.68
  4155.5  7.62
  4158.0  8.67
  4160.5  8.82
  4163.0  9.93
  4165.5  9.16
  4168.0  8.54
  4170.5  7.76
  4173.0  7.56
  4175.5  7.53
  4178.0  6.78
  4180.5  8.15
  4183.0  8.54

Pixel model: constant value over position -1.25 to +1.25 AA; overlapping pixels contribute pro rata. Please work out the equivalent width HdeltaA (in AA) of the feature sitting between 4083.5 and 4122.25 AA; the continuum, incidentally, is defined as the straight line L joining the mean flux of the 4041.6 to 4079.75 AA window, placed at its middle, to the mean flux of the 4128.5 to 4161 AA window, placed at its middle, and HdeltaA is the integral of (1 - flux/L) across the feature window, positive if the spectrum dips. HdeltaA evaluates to 4.3 AA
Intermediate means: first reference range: 8.33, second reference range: 8.29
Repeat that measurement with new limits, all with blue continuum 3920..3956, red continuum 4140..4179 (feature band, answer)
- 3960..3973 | 2.6 AA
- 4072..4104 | 0.4 AA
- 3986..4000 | -1.7 AA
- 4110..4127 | 0.8 AA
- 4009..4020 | -1.1 AA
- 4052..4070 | -1.6 AA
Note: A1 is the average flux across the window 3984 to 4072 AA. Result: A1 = 8.49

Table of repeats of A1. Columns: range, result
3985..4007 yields 8.47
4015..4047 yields 8.47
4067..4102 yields 7.98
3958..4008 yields 7.53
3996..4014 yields 8.61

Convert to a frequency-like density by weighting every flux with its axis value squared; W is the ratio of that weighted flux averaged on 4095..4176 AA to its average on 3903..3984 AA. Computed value 1.18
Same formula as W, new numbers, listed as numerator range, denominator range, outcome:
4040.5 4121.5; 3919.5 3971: 1.18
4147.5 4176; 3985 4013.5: 1.06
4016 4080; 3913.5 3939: 1.18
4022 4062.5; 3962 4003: 1.17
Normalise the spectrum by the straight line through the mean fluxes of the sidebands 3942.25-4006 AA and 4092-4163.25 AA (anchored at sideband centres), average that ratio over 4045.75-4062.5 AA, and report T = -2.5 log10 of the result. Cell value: -0.08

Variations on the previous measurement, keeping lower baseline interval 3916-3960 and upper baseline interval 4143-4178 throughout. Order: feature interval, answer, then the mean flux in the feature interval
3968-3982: 0.152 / 6.66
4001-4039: -0.103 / 8.58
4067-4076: -0.059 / 8.41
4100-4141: 0.056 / 7.72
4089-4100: 0.068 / 7.55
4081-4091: 0.028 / 7.81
